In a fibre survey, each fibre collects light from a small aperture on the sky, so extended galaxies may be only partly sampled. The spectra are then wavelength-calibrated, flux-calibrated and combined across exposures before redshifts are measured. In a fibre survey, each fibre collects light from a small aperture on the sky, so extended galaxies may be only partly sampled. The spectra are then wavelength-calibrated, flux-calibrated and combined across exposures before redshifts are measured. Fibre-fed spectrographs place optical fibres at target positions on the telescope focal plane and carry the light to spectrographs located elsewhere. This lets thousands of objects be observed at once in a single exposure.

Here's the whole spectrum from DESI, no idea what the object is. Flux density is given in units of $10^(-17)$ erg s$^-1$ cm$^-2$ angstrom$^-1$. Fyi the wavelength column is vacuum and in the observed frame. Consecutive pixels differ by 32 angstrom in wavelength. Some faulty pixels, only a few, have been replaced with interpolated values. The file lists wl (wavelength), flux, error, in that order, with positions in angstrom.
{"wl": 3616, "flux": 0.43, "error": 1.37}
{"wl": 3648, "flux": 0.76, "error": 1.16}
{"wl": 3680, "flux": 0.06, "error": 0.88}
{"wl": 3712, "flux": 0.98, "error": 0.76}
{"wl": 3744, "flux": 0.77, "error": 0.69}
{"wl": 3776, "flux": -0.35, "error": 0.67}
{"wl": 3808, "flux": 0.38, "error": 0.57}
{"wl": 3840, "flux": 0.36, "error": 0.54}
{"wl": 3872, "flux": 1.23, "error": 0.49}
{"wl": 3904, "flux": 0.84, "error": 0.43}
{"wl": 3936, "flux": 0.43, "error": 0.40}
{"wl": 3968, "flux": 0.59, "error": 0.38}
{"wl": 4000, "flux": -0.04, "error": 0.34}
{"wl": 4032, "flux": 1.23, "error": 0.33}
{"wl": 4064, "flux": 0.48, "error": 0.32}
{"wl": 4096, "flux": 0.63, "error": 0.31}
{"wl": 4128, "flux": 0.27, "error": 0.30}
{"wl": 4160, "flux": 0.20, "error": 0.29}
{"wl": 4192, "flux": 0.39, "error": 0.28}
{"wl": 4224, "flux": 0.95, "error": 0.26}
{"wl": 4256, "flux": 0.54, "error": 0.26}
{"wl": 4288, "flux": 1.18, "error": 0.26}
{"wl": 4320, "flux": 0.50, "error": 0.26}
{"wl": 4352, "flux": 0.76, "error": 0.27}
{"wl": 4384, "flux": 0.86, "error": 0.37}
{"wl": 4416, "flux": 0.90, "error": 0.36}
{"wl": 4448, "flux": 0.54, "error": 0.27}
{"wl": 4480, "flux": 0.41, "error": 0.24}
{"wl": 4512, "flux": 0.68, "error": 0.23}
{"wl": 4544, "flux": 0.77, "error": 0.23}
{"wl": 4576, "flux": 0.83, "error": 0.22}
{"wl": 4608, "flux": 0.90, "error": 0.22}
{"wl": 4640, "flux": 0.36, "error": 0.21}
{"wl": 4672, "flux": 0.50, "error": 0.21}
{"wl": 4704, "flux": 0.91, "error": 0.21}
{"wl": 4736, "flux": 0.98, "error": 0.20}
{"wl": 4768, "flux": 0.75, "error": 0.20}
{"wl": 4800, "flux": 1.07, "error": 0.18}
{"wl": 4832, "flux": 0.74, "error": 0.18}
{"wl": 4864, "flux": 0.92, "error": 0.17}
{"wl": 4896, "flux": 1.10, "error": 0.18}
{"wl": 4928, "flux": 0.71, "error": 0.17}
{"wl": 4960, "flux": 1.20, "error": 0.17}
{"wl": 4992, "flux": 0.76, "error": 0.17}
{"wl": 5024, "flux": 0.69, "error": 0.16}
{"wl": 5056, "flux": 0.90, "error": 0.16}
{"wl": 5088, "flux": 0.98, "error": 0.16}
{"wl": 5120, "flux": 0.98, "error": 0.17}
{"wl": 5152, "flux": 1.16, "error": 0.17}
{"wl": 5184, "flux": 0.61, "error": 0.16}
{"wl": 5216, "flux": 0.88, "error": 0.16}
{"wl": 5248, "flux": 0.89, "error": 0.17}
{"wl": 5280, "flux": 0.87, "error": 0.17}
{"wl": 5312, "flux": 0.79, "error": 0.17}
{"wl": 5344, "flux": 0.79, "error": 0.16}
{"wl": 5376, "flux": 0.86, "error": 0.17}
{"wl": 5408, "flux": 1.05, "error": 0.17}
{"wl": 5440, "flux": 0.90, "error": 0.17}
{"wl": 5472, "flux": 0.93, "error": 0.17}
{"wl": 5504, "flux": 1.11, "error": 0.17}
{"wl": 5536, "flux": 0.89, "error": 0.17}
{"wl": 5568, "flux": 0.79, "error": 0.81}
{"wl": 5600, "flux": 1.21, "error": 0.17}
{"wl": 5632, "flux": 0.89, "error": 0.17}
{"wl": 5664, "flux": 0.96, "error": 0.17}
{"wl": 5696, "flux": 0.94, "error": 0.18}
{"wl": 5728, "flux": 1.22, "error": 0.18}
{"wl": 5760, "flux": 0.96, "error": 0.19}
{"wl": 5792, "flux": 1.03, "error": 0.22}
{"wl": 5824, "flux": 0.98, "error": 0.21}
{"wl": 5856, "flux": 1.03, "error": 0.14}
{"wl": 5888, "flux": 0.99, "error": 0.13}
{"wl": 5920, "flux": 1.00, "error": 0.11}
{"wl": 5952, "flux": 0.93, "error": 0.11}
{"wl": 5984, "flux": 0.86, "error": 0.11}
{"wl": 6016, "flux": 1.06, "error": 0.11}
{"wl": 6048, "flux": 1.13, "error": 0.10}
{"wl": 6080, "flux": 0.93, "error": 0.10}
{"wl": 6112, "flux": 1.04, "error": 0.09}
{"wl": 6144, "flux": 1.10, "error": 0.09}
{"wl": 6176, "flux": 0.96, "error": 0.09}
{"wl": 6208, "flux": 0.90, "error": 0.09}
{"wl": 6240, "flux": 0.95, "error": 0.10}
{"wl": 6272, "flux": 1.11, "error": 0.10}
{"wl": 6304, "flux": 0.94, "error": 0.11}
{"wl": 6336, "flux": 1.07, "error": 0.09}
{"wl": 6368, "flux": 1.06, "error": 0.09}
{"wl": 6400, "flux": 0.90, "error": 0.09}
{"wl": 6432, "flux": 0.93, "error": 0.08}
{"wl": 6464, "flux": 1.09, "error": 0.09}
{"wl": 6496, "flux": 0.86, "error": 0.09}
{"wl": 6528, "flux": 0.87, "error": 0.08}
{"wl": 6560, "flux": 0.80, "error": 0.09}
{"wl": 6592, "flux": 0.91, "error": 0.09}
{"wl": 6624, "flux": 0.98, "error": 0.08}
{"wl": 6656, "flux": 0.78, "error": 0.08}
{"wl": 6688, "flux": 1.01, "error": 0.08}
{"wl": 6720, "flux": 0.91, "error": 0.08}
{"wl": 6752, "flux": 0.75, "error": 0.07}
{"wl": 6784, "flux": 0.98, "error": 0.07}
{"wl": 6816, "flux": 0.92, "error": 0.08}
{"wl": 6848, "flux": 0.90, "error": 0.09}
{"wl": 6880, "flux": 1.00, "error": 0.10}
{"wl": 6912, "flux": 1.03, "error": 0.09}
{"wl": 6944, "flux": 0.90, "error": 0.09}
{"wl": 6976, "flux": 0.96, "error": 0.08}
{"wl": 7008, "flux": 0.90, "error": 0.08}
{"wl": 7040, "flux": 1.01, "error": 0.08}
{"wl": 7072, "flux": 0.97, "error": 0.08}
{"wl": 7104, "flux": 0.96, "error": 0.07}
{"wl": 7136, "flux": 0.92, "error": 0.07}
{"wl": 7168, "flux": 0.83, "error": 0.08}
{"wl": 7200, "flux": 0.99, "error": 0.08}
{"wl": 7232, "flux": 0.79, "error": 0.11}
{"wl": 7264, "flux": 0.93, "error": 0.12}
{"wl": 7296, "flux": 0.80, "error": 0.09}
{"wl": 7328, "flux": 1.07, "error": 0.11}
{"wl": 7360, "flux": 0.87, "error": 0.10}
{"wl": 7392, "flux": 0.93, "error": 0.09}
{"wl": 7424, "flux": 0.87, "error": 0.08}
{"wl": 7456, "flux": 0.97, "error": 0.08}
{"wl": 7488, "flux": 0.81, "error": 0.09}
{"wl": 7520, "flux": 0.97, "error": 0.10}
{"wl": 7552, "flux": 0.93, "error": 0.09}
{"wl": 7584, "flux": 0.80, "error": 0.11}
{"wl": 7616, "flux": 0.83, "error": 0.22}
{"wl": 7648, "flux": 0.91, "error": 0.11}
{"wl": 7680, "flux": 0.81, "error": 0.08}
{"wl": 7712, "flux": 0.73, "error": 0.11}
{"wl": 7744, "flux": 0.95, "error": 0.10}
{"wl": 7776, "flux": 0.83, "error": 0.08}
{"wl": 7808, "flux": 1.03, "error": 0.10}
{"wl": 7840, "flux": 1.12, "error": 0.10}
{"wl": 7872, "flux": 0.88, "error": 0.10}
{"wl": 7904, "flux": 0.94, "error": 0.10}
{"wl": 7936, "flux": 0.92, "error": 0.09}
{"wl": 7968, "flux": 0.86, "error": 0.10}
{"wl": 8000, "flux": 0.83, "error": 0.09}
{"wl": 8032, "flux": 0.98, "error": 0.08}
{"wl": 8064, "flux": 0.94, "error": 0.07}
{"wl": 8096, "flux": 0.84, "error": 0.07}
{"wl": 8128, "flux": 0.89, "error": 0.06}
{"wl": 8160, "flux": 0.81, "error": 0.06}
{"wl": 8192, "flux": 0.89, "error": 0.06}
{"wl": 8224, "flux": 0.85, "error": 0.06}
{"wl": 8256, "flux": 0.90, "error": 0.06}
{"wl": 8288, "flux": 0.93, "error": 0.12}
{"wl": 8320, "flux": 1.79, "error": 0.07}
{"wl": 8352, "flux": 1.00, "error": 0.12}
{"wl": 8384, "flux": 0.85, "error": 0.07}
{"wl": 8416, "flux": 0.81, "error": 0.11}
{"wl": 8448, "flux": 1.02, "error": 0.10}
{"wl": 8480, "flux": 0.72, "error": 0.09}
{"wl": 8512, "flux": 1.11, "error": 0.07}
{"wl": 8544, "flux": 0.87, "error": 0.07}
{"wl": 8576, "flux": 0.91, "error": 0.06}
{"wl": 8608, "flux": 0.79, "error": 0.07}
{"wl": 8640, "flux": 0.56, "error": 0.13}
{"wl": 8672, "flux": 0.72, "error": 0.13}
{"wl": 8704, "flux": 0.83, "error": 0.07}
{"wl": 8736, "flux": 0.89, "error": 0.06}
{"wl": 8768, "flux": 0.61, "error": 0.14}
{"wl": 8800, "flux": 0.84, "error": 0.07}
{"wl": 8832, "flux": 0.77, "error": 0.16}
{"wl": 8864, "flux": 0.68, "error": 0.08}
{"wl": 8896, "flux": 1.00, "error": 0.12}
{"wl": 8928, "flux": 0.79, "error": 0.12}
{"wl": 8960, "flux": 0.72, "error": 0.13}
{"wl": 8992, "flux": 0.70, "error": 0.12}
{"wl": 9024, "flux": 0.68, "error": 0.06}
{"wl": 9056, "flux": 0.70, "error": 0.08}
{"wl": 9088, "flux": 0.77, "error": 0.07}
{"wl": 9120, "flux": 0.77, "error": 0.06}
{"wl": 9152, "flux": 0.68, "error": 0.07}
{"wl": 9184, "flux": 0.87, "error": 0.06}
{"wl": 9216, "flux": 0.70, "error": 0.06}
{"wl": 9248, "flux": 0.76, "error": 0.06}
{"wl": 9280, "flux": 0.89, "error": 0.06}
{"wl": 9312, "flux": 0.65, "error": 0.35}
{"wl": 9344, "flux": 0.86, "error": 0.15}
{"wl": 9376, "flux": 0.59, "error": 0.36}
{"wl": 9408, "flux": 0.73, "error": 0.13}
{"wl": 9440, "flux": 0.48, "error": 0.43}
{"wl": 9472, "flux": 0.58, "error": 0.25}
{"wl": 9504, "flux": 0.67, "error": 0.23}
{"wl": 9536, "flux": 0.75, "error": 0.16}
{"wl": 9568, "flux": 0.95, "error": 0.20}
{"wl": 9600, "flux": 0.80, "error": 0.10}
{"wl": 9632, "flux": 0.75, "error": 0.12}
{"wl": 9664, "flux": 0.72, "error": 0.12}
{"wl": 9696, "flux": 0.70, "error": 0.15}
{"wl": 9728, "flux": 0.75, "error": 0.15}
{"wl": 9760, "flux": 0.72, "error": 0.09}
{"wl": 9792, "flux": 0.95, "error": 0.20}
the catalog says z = 0.266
